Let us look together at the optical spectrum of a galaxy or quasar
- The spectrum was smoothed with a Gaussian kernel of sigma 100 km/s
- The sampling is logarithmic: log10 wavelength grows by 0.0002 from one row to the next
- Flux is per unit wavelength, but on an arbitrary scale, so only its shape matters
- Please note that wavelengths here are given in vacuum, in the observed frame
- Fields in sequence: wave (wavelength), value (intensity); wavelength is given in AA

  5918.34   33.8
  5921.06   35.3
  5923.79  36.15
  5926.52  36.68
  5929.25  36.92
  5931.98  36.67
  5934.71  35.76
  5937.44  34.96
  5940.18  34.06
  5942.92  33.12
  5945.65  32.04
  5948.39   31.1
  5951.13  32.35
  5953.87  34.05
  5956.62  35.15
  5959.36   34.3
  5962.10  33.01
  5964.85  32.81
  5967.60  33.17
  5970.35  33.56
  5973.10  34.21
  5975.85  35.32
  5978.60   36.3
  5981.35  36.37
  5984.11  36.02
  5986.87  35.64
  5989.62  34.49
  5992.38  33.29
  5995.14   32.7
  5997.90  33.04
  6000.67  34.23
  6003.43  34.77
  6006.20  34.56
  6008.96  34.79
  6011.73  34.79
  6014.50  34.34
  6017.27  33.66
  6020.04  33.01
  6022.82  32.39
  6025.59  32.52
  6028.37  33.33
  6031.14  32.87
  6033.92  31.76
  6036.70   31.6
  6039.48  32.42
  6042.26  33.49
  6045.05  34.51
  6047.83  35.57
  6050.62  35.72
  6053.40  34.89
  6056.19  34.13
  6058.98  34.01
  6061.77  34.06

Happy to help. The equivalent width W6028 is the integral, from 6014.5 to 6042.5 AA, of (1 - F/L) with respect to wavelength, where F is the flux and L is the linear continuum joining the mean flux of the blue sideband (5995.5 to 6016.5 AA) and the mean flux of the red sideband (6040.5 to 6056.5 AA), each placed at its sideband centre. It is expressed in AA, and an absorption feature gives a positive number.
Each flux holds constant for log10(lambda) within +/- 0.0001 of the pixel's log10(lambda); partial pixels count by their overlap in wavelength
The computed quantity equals 1.4 AA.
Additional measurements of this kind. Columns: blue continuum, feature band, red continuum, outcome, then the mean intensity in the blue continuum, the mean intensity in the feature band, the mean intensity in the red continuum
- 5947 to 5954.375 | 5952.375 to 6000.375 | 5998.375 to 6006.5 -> -1.5 AA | 32.3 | 34.3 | 34.3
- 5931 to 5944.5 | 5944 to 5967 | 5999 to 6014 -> 1.1 AA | 34.8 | 33.1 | 34.6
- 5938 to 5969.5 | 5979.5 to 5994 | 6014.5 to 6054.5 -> -0.8 AA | 33.2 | 35.2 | 33.4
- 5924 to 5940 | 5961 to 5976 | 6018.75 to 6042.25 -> 0.5 AA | 36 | 33.5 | 32.5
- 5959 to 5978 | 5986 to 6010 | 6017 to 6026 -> -0.6 AA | 33.8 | 34.1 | 32.8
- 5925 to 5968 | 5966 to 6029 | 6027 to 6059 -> -0.5 AA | 34.2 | 34.2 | 33.7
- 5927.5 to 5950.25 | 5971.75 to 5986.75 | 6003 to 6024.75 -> -0.7 AA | 34.3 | 35.6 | 34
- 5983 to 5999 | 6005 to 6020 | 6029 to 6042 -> -0.4 AA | 34.2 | 34.3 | 32.4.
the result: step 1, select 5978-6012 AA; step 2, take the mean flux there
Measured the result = 34.7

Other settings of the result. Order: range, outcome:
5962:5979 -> 34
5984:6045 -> 33.6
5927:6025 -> 34.2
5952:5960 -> 34.4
